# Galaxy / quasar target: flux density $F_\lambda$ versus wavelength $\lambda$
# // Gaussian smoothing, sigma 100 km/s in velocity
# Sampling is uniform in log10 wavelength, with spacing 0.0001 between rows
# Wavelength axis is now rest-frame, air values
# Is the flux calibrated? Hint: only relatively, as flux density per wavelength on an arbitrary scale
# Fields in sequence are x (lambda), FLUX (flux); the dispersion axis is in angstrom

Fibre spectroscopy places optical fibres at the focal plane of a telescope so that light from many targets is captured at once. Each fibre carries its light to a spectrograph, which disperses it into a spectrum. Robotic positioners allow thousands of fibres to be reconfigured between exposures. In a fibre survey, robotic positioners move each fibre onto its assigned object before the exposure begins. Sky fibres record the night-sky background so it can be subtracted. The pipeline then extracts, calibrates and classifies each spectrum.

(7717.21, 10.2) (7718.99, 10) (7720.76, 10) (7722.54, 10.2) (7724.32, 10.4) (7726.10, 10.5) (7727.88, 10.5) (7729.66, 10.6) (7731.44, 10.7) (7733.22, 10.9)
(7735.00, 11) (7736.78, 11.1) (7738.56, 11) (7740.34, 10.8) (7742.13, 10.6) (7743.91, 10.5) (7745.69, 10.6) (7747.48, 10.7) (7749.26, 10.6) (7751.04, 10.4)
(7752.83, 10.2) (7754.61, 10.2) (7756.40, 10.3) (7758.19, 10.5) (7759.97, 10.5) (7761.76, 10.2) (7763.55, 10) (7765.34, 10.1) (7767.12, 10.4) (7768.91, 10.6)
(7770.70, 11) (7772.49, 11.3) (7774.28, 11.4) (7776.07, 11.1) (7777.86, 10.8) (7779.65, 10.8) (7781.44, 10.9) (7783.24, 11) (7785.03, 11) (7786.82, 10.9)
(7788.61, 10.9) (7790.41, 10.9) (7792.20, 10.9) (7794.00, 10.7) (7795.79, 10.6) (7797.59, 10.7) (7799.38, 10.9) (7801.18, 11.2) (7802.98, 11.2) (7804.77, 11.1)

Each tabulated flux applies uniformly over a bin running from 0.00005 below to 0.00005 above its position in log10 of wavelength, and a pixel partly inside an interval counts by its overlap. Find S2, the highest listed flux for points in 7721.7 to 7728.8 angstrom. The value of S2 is 10.5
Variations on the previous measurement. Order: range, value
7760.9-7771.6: 11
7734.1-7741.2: 11.1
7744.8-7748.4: 10.7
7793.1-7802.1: 11.2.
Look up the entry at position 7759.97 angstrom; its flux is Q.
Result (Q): 10.5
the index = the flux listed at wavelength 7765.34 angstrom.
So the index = 10.1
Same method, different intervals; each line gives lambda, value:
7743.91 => 10.5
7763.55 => 10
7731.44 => 10.7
